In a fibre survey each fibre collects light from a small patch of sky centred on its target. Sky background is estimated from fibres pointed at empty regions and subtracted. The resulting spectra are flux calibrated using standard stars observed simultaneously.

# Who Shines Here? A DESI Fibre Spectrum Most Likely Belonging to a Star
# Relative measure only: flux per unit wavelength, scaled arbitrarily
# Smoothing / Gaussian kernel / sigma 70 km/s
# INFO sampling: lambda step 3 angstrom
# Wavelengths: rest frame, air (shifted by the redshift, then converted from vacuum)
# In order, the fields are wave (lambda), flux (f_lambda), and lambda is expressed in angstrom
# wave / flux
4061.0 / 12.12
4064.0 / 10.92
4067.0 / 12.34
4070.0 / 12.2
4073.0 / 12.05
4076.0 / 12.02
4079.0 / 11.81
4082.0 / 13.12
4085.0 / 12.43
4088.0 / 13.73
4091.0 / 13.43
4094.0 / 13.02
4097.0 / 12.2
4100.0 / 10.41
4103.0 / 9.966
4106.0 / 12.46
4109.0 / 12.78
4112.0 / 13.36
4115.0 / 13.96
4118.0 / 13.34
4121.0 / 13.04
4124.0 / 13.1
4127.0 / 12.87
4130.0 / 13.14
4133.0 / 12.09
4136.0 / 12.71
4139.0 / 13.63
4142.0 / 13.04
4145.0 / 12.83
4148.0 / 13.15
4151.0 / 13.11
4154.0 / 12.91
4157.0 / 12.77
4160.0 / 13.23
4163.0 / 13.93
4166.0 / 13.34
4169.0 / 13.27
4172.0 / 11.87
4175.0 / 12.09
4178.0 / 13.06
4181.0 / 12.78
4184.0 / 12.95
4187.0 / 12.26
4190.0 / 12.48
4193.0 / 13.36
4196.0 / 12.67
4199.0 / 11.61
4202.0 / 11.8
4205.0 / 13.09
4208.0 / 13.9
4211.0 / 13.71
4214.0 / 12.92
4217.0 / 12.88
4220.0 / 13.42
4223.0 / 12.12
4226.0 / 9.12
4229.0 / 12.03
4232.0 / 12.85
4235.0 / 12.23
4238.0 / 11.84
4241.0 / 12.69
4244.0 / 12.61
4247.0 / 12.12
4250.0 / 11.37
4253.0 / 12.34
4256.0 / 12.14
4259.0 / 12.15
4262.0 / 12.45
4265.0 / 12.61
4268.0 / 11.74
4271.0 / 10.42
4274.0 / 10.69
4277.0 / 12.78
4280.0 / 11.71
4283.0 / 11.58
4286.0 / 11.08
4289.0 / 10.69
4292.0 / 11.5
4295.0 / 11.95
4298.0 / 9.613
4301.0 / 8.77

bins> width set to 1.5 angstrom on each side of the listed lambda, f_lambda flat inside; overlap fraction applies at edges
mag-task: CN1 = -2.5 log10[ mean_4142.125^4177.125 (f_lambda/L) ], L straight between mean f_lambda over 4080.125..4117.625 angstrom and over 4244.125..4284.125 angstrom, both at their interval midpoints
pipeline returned -0.05 mag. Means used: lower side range 12.6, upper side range 11.9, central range 13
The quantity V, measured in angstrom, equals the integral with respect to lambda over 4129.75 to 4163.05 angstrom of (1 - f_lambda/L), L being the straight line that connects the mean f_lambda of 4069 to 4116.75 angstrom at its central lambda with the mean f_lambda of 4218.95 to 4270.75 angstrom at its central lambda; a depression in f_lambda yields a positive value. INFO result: -1.9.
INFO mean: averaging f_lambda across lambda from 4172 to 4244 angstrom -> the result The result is 12.5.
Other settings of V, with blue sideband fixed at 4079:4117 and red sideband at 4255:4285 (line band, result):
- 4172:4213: -2.0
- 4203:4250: -1.8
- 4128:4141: -0.5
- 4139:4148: -0.5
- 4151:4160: -0.5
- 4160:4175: -0.9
